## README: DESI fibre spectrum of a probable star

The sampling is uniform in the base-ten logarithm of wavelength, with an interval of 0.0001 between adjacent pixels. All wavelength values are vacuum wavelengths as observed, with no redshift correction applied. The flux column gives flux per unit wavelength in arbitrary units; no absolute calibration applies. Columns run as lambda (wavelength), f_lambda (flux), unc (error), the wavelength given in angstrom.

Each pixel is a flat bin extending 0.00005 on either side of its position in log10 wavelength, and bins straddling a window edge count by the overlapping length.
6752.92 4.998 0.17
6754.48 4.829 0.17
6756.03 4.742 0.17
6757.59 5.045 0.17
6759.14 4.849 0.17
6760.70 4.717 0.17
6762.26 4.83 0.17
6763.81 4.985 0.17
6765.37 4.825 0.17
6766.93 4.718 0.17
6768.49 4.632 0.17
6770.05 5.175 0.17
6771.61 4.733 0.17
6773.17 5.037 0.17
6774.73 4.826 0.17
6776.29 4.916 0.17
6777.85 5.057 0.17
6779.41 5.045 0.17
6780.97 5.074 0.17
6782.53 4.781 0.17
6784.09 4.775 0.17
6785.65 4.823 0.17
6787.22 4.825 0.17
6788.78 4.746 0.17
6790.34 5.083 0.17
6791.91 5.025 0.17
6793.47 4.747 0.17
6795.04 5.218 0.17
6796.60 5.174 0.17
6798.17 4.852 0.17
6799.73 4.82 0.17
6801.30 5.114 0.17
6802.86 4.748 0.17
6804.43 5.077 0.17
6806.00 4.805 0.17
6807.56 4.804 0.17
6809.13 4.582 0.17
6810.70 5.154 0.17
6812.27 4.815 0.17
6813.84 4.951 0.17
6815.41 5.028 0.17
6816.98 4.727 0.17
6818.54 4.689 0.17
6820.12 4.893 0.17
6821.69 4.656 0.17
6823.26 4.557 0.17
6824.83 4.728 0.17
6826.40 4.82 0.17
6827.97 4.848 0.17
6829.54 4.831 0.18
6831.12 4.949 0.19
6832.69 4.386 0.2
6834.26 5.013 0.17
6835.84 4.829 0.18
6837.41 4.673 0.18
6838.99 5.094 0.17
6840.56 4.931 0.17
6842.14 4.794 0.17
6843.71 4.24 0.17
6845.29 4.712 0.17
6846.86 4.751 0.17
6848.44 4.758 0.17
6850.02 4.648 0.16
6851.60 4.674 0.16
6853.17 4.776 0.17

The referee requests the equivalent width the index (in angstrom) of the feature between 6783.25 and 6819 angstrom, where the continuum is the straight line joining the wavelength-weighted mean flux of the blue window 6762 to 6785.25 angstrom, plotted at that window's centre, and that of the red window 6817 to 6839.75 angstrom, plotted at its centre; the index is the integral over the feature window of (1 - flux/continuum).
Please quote -0.4 angstrom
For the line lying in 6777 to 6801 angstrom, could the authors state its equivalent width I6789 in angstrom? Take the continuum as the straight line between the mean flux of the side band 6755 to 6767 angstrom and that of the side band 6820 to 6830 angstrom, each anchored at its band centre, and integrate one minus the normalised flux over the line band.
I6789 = -0.66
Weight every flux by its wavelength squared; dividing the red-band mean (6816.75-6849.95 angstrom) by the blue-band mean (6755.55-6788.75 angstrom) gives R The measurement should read 1.0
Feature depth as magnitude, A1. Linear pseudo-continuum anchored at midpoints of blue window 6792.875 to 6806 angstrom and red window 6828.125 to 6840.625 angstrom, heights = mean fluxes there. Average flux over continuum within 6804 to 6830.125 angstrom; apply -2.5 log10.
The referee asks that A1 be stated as 0.02 mag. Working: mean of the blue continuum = 4.96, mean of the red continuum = 4.83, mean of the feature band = 4.82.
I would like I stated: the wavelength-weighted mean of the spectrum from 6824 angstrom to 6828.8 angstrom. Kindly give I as 4.8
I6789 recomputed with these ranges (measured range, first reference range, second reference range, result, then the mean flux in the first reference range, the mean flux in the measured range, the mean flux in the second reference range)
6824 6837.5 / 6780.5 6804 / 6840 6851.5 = -0.1 angstrom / 4.92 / 4.79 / 4.68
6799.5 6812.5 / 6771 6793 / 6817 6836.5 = -0.1 angstrom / 4.91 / 4.88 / 4.77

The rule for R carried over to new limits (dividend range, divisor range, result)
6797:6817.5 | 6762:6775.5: 1.02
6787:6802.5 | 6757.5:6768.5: 1.04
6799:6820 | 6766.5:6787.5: 1.01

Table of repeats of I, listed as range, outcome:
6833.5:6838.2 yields 4.83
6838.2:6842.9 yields 4.94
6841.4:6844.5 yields 4.52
